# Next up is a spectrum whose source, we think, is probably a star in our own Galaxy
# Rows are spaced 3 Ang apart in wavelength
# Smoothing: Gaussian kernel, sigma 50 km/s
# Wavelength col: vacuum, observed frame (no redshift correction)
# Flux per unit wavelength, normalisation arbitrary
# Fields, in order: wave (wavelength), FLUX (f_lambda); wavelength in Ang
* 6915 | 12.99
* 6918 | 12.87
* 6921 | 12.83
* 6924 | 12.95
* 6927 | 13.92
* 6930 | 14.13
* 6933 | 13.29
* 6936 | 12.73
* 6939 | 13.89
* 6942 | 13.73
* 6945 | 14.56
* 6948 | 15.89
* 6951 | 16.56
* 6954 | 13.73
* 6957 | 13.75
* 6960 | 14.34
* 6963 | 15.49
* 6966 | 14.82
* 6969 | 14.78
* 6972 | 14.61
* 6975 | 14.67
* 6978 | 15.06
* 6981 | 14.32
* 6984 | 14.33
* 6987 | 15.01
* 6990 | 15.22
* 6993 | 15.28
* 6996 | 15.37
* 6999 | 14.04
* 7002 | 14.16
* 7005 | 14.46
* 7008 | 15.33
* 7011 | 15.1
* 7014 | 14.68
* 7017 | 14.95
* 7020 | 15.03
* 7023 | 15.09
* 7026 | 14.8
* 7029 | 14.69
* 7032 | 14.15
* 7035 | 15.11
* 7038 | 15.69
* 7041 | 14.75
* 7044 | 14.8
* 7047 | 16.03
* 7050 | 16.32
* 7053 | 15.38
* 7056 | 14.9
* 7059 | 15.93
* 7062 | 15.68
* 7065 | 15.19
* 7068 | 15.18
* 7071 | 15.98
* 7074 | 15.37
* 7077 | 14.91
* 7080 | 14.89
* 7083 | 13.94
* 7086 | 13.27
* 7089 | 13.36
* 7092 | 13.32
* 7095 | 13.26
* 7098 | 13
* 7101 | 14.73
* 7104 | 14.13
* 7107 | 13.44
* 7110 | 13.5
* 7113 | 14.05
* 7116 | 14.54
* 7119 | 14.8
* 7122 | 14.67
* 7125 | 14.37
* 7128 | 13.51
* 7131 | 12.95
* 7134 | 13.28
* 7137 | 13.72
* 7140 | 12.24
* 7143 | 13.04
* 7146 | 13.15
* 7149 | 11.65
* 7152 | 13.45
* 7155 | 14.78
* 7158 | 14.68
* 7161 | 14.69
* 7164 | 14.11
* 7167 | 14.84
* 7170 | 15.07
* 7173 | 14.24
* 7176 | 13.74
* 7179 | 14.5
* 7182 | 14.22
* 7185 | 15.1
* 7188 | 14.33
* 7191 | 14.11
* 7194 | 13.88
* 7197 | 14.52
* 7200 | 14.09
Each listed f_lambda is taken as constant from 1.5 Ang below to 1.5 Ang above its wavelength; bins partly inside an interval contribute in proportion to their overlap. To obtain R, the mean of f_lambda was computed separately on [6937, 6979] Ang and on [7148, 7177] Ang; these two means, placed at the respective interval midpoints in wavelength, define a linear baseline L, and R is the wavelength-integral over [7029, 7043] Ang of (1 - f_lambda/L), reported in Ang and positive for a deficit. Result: -0.40 Ang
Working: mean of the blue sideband 14.7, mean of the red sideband 14.2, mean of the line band 14.9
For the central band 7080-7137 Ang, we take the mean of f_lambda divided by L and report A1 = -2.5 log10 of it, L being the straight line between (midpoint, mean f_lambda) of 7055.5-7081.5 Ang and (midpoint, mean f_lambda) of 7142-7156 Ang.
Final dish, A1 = 0.03 mag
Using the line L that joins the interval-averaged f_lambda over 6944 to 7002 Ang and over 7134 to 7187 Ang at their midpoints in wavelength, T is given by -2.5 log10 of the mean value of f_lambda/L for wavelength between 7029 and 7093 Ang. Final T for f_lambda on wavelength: -0.04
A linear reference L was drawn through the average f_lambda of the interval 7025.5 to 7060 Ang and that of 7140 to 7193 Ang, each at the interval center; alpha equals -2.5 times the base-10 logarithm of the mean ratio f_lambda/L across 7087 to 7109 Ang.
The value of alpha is 0.08 mag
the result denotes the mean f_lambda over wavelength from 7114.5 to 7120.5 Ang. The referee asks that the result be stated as 14.7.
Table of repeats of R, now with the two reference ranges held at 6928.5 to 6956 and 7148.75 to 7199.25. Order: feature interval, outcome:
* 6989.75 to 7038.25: -2.0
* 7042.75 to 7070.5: -2.4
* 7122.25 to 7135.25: 0.6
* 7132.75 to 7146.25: 1.1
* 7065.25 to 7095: -0.3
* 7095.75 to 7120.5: 0.5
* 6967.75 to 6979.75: -0.4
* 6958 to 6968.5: -0.4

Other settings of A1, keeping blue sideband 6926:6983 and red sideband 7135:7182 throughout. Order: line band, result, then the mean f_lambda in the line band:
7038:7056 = -0.092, 15.4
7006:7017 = -0.053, 15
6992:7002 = -0.033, 14.8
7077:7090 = 0.006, 14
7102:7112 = 0.020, 13.8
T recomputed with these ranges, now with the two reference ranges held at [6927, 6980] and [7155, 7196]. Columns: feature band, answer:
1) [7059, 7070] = -0.07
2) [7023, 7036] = -0.02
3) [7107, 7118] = 0.04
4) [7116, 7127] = -0.01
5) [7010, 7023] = -0.04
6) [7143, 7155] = 0.11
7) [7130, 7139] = 0.09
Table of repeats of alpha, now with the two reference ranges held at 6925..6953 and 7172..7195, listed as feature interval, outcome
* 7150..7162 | 0.000 mag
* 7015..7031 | -0.046 mag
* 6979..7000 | -0.041 mag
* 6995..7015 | -0.034 mag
